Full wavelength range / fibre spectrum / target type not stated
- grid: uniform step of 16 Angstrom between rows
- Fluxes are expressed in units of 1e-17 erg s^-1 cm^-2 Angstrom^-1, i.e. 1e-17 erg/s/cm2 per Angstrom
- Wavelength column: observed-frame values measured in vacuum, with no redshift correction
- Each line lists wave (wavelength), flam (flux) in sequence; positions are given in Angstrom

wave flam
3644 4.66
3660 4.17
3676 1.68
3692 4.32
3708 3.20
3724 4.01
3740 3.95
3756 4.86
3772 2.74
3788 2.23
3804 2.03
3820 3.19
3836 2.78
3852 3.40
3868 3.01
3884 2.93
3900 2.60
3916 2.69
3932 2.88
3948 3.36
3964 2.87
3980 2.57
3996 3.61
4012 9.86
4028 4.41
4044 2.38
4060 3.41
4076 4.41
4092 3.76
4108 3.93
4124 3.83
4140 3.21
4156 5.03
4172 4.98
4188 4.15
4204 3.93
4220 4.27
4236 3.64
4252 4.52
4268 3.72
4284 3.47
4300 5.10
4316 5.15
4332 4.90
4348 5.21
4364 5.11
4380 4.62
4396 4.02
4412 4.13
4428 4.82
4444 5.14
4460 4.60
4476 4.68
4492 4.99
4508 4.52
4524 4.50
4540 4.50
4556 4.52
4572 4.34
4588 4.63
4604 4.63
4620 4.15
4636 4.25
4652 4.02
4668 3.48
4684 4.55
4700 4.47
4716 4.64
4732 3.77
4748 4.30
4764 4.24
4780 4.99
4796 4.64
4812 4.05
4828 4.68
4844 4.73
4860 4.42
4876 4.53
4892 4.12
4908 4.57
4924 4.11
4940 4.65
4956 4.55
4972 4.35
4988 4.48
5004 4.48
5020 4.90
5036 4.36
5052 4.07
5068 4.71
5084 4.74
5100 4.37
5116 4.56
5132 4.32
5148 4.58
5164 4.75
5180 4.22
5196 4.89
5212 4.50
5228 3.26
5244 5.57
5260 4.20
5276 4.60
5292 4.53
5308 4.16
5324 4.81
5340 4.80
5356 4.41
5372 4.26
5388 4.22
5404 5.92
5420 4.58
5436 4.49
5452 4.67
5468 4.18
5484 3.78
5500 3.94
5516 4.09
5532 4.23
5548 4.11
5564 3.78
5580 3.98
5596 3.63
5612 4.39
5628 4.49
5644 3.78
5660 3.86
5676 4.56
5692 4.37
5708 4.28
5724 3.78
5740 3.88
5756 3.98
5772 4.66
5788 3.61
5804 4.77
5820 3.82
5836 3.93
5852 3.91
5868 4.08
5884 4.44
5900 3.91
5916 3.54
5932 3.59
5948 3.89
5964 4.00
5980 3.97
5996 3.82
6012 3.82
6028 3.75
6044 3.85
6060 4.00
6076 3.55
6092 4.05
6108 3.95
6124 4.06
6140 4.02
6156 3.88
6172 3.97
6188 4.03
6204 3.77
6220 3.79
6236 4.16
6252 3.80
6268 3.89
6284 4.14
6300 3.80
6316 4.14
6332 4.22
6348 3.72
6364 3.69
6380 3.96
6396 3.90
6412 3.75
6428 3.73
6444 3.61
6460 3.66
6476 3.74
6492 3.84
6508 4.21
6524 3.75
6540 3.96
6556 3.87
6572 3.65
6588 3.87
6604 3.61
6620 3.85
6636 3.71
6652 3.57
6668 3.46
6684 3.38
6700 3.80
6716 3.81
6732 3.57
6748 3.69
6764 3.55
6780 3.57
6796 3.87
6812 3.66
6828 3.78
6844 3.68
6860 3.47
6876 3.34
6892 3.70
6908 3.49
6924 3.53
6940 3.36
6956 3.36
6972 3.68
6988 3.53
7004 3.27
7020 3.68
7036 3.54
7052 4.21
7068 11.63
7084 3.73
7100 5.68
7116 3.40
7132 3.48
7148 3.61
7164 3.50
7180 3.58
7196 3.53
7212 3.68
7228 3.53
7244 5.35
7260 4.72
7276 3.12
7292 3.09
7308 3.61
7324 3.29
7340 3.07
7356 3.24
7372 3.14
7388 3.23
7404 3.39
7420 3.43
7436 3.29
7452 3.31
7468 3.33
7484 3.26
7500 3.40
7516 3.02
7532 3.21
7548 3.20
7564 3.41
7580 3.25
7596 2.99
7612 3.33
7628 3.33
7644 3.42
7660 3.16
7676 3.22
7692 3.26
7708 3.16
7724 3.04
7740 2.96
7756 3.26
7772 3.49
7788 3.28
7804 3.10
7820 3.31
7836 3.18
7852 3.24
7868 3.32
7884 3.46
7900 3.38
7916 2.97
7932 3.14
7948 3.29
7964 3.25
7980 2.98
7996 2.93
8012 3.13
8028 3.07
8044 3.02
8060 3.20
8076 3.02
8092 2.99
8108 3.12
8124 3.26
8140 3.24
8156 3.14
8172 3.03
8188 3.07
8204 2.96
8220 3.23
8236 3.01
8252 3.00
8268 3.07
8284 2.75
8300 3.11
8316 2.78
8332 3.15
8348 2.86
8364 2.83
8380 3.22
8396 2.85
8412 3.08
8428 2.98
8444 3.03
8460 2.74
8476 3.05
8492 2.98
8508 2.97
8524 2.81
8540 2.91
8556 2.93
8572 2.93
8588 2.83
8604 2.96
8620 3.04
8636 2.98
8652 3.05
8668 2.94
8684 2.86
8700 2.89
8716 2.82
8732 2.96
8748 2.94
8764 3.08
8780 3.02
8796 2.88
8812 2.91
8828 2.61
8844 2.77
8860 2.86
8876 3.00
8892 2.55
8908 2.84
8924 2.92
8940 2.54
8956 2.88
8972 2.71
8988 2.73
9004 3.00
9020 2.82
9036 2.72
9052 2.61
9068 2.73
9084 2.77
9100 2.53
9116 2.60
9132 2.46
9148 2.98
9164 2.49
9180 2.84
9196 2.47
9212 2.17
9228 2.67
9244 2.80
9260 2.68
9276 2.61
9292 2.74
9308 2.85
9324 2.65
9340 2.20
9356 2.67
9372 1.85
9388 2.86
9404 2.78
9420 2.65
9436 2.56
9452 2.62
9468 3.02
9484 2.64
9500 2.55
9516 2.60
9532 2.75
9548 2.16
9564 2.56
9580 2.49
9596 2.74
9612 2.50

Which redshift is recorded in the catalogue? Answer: 0.08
